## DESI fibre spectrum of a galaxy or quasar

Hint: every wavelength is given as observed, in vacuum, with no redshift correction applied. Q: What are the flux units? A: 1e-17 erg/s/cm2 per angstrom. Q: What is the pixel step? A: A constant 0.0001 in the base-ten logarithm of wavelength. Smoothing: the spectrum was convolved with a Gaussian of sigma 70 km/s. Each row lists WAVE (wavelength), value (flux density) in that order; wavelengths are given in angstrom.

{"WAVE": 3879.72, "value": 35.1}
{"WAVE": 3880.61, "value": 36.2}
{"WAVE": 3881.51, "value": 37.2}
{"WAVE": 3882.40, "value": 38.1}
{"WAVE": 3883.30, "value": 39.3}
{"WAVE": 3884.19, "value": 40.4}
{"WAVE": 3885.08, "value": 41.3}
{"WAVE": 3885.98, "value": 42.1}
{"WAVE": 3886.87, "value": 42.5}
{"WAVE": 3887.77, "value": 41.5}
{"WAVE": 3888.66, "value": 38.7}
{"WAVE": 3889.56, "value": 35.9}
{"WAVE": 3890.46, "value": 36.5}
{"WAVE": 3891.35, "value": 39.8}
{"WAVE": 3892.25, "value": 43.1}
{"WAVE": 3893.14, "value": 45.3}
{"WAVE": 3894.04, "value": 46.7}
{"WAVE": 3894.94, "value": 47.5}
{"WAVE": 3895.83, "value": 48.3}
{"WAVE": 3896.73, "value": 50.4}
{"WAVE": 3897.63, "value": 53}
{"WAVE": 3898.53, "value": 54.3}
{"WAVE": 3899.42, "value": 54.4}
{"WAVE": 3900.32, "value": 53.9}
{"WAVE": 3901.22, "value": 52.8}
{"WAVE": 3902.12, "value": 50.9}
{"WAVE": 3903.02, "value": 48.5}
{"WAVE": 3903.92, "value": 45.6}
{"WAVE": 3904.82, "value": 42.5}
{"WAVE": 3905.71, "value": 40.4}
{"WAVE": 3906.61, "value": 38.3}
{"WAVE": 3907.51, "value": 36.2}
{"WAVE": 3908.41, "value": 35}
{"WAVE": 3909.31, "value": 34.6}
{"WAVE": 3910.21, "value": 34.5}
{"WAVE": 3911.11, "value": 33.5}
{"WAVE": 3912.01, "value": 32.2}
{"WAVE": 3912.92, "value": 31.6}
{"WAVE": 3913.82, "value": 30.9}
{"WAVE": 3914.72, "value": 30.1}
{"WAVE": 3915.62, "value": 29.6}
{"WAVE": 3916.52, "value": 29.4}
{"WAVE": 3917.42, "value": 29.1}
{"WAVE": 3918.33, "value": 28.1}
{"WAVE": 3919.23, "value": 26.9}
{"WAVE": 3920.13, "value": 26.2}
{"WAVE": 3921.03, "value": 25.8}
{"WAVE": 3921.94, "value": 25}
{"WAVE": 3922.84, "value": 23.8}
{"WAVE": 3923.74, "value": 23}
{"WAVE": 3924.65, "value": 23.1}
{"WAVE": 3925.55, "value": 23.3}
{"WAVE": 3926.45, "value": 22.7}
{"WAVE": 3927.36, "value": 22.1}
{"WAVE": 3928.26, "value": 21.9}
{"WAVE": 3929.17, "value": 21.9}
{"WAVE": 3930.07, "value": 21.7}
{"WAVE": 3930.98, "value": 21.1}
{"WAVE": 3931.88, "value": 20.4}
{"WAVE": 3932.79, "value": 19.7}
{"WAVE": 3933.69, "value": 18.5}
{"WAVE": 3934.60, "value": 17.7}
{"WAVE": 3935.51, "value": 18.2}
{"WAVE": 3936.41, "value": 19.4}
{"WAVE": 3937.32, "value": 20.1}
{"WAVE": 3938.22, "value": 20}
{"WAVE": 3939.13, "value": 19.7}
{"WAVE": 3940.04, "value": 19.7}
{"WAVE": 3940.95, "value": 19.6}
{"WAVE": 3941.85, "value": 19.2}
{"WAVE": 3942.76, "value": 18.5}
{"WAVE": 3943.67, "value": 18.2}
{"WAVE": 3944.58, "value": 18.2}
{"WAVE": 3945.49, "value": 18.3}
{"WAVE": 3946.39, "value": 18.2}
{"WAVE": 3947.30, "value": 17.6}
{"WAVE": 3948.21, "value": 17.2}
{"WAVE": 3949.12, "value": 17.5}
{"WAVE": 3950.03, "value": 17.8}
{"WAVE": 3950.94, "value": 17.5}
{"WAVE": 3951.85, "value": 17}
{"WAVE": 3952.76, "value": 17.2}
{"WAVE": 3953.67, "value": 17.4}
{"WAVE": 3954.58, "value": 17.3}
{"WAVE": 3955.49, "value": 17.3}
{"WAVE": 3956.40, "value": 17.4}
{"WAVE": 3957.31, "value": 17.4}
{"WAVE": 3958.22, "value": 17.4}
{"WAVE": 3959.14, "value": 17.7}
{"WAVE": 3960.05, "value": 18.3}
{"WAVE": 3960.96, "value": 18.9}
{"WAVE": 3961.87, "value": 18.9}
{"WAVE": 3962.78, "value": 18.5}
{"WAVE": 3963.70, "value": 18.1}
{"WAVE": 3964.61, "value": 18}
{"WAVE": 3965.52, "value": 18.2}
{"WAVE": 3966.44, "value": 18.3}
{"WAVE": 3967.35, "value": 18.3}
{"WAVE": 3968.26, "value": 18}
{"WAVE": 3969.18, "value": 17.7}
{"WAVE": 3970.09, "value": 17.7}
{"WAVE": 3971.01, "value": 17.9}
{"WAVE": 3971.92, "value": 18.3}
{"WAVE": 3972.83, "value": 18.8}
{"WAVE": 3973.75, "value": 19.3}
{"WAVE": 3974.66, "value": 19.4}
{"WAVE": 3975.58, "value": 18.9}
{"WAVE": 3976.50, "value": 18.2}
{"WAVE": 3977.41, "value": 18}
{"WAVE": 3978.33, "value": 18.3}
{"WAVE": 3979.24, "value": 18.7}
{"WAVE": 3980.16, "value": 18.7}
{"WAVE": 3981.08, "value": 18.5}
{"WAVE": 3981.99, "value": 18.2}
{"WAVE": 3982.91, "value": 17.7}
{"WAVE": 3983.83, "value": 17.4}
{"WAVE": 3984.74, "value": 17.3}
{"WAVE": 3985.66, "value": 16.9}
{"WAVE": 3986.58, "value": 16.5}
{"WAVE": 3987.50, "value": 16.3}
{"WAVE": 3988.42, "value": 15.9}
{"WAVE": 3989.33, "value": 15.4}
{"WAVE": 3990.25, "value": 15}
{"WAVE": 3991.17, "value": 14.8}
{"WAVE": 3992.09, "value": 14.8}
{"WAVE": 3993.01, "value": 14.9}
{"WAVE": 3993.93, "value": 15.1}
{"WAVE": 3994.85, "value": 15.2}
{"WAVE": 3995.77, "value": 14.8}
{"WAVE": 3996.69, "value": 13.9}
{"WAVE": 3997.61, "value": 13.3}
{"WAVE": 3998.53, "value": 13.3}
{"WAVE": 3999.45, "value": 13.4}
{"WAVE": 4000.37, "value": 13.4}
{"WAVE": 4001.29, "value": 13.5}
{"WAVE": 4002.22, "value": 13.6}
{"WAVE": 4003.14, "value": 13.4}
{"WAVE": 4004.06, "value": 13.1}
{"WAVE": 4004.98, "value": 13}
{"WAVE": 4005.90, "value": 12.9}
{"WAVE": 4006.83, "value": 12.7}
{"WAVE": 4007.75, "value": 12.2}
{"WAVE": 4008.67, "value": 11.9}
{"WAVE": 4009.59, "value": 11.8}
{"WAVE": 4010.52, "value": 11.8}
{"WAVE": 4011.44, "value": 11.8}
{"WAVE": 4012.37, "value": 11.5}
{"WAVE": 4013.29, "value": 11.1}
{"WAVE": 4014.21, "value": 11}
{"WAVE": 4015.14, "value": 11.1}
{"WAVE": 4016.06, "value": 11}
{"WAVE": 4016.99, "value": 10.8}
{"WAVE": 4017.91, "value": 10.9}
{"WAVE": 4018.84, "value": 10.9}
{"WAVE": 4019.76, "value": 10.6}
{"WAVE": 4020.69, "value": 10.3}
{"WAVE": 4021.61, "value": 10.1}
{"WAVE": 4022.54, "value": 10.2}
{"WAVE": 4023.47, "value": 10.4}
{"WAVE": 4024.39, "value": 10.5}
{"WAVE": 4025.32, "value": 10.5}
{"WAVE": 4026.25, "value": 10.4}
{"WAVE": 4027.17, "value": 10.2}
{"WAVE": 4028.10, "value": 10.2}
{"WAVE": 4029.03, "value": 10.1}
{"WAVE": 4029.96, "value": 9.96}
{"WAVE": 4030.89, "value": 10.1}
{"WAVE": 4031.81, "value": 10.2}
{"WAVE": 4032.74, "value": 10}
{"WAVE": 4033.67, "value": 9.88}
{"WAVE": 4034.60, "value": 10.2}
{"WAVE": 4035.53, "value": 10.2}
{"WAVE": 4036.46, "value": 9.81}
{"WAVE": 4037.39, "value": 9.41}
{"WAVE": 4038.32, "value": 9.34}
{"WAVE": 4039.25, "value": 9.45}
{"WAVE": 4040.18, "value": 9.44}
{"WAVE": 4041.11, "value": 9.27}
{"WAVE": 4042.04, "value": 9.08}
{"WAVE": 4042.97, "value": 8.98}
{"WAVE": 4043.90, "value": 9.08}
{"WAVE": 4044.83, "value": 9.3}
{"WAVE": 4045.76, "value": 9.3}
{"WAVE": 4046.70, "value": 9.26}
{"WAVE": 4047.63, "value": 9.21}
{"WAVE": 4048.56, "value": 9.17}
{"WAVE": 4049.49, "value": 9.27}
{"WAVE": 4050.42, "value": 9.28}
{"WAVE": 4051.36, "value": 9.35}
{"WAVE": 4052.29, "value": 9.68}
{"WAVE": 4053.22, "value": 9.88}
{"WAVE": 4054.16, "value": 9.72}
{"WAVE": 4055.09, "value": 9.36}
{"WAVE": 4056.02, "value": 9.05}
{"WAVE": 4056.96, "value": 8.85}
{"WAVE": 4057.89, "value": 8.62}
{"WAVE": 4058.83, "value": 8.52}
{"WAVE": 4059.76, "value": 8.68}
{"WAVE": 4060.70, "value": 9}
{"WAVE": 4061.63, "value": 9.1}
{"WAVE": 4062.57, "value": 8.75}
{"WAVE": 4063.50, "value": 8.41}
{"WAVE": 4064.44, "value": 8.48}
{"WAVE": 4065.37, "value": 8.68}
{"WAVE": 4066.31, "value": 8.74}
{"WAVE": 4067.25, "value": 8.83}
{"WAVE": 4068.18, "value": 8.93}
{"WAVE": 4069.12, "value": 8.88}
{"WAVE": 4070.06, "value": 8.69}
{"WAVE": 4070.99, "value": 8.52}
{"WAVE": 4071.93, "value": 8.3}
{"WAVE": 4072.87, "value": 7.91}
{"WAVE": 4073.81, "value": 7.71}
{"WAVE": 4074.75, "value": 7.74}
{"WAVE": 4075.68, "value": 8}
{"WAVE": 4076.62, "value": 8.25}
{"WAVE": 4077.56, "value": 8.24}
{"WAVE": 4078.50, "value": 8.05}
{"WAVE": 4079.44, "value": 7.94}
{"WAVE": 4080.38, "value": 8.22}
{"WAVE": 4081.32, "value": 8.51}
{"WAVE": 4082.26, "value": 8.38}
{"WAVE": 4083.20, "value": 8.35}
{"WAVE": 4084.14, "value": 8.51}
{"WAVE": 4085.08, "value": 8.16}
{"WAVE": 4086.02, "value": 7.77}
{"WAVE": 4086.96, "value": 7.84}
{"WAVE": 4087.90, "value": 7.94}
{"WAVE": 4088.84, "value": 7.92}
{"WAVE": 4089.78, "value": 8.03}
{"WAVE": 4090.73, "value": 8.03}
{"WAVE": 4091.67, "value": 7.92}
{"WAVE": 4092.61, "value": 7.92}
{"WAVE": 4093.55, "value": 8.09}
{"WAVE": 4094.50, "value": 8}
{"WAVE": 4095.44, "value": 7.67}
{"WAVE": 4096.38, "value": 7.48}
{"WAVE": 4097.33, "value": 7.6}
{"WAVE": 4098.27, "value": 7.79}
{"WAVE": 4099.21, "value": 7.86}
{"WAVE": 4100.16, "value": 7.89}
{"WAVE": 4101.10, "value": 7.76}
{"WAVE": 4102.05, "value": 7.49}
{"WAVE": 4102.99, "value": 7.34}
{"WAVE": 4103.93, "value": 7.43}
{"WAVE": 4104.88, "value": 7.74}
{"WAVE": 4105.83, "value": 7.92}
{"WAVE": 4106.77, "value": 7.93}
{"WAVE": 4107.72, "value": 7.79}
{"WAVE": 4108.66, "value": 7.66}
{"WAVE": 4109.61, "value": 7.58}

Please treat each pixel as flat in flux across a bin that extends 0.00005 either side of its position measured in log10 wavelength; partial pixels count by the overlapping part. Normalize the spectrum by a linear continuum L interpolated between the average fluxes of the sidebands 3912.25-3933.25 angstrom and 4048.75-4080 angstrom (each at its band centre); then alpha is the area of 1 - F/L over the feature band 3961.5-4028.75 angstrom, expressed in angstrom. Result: 9.07 angstrom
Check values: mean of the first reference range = 25.2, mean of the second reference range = 8.71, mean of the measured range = 14.6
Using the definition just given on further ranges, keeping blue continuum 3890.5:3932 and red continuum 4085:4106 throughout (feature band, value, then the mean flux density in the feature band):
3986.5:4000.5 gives 5.1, 14.7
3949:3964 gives 5.7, 17.7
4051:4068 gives 5.4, 8.98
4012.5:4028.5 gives 7.1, 10.6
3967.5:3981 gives 3.9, 18.4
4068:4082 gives 3.3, 8.24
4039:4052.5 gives 5.3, 9.27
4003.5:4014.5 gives 4.6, 12.1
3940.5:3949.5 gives 3.6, 18.3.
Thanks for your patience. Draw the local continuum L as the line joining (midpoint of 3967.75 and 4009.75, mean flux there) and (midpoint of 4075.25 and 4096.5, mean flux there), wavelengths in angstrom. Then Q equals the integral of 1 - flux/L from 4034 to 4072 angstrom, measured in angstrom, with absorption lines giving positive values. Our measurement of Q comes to 5.4 angstrom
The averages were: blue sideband 15.9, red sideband 8.06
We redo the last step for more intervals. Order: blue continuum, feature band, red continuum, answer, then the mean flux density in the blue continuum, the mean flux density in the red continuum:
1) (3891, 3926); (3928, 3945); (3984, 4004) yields 5.92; 37.6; 14.8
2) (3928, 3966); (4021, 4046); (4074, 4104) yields 4.69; 18.6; 7.95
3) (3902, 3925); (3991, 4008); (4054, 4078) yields 4.76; 32.6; 8.6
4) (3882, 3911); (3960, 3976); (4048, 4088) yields 5.79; 43.4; 8.62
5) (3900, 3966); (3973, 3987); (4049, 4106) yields 0.91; 24.7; 8.34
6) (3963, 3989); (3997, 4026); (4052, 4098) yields 5.51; 18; 8.4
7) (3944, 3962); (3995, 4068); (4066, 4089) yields 7.92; 17.7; 8.26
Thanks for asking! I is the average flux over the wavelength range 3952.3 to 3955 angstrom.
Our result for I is 17.3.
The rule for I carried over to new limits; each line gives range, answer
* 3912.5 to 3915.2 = 30.9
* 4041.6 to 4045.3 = 9.12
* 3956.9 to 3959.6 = 17.5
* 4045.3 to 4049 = 9.22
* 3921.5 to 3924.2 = 23.9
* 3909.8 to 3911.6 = 34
